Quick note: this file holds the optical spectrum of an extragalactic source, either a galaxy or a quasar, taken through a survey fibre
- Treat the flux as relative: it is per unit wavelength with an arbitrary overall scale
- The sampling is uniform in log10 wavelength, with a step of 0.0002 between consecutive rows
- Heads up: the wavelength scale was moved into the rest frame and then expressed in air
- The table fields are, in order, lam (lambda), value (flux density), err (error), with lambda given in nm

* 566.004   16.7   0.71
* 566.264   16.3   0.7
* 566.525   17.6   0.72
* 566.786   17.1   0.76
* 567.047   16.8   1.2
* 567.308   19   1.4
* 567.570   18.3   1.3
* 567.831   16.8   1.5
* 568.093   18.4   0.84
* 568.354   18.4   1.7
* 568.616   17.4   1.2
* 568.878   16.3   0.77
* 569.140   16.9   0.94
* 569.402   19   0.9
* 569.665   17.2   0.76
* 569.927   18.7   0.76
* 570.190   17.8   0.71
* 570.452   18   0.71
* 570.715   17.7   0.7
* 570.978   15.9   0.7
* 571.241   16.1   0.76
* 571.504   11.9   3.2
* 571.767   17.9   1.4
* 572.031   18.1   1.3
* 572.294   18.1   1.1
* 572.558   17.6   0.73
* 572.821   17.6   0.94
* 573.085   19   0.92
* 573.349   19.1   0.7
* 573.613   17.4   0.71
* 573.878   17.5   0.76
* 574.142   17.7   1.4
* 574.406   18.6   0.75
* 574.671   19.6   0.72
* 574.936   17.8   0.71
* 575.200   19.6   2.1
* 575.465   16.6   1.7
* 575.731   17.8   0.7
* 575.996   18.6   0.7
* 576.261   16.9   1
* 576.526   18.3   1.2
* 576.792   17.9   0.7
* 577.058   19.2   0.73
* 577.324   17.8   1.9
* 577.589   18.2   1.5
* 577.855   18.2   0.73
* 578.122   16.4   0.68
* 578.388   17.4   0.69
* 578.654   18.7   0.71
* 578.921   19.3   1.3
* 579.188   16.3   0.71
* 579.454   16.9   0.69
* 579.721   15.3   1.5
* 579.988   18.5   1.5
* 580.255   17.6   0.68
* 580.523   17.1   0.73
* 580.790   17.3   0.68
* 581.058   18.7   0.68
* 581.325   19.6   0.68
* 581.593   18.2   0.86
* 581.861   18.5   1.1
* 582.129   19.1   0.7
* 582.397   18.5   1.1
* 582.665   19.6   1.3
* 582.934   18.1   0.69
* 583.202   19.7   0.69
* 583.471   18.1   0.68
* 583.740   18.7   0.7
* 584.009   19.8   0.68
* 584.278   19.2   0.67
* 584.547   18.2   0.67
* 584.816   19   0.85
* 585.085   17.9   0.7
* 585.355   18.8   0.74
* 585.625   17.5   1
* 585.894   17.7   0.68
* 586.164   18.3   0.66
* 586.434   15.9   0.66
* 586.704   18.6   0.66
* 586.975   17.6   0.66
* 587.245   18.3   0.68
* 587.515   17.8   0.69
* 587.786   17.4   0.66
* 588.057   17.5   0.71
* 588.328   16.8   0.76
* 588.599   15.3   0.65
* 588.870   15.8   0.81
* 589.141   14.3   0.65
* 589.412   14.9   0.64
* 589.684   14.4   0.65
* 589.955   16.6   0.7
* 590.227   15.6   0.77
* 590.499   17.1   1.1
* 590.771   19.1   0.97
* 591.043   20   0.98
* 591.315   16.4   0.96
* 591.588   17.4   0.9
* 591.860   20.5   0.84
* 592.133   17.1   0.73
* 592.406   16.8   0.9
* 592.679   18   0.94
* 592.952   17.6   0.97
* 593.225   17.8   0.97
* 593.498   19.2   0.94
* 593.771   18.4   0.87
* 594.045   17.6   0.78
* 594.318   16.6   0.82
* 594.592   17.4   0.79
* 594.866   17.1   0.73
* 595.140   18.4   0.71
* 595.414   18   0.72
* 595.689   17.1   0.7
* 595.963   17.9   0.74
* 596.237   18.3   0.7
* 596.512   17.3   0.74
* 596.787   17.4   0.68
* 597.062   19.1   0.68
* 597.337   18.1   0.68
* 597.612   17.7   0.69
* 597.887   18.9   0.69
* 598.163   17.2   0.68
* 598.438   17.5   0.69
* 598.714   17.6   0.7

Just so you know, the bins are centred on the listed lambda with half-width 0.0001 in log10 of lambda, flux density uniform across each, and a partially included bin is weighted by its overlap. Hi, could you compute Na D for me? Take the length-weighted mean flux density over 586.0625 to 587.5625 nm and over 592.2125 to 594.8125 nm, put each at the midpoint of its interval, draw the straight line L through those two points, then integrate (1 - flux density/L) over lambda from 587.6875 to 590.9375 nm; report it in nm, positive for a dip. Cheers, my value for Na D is 0.268 nm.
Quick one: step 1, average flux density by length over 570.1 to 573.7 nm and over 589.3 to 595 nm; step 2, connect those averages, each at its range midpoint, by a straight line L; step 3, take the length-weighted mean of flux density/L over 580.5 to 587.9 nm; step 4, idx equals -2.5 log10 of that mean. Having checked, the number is -0.06 mag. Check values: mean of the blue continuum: 17.3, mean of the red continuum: 17.4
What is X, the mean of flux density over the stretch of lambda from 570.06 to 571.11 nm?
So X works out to 17.4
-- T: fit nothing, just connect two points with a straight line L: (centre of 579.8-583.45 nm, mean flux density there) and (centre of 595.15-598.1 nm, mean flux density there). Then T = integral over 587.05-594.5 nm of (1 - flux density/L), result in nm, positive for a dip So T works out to 0.39 nm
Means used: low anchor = 18.4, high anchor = 18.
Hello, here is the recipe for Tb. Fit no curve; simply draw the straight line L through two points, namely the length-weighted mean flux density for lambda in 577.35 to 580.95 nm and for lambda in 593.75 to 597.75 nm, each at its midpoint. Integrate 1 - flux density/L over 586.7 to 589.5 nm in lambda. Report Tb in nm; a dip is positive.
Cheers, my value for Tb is 0.15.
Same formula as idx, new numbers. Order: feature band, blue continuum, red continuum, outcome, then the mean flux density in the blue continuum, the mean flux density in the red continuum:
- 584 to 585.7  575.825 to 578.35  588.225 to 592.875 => -0.08 mag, 17.9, 16.8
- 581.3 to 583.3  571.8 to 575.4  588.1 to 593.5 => -0.07 mag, 18.2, 17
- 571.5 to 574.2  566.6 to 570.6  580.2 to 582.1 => 0.01 mag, 17.7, 18.2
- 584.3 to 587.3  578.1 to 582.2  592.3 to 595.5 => -0.01 mag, 17.8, 17.7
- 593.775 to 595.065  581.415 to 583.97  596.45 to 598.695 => 0.04 mag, 18.8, 17.9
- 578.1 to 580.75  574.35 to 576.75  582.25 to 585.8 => 0.06 mag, 18.2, 18.7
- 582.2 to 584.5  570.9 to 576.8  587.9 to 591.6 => -0.12 mag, 17.6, 16.5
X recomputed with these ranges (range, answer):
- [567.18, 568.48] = 18.2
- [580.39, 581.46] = 18.2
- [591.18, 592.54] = 17.6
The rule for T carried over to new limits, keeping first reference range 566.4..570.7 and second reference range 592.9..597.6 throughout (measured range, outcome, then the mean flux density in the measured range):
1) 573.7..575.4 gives -0.06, 18.4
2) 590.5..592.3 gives -0.05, 18.3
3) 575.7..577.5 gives -0.03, 18.1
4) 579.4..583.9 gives -0.11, 18.2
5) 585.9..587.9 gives 0.01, 17.7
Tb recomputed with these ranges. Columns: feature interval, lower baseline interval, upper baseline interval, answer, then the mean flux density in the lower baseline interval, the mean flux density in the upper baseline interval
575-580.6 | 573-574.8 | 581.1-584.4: 0.26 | 18.4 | 18.9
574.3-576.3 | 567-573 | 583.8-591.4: -0.10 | 17.4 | 17.4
